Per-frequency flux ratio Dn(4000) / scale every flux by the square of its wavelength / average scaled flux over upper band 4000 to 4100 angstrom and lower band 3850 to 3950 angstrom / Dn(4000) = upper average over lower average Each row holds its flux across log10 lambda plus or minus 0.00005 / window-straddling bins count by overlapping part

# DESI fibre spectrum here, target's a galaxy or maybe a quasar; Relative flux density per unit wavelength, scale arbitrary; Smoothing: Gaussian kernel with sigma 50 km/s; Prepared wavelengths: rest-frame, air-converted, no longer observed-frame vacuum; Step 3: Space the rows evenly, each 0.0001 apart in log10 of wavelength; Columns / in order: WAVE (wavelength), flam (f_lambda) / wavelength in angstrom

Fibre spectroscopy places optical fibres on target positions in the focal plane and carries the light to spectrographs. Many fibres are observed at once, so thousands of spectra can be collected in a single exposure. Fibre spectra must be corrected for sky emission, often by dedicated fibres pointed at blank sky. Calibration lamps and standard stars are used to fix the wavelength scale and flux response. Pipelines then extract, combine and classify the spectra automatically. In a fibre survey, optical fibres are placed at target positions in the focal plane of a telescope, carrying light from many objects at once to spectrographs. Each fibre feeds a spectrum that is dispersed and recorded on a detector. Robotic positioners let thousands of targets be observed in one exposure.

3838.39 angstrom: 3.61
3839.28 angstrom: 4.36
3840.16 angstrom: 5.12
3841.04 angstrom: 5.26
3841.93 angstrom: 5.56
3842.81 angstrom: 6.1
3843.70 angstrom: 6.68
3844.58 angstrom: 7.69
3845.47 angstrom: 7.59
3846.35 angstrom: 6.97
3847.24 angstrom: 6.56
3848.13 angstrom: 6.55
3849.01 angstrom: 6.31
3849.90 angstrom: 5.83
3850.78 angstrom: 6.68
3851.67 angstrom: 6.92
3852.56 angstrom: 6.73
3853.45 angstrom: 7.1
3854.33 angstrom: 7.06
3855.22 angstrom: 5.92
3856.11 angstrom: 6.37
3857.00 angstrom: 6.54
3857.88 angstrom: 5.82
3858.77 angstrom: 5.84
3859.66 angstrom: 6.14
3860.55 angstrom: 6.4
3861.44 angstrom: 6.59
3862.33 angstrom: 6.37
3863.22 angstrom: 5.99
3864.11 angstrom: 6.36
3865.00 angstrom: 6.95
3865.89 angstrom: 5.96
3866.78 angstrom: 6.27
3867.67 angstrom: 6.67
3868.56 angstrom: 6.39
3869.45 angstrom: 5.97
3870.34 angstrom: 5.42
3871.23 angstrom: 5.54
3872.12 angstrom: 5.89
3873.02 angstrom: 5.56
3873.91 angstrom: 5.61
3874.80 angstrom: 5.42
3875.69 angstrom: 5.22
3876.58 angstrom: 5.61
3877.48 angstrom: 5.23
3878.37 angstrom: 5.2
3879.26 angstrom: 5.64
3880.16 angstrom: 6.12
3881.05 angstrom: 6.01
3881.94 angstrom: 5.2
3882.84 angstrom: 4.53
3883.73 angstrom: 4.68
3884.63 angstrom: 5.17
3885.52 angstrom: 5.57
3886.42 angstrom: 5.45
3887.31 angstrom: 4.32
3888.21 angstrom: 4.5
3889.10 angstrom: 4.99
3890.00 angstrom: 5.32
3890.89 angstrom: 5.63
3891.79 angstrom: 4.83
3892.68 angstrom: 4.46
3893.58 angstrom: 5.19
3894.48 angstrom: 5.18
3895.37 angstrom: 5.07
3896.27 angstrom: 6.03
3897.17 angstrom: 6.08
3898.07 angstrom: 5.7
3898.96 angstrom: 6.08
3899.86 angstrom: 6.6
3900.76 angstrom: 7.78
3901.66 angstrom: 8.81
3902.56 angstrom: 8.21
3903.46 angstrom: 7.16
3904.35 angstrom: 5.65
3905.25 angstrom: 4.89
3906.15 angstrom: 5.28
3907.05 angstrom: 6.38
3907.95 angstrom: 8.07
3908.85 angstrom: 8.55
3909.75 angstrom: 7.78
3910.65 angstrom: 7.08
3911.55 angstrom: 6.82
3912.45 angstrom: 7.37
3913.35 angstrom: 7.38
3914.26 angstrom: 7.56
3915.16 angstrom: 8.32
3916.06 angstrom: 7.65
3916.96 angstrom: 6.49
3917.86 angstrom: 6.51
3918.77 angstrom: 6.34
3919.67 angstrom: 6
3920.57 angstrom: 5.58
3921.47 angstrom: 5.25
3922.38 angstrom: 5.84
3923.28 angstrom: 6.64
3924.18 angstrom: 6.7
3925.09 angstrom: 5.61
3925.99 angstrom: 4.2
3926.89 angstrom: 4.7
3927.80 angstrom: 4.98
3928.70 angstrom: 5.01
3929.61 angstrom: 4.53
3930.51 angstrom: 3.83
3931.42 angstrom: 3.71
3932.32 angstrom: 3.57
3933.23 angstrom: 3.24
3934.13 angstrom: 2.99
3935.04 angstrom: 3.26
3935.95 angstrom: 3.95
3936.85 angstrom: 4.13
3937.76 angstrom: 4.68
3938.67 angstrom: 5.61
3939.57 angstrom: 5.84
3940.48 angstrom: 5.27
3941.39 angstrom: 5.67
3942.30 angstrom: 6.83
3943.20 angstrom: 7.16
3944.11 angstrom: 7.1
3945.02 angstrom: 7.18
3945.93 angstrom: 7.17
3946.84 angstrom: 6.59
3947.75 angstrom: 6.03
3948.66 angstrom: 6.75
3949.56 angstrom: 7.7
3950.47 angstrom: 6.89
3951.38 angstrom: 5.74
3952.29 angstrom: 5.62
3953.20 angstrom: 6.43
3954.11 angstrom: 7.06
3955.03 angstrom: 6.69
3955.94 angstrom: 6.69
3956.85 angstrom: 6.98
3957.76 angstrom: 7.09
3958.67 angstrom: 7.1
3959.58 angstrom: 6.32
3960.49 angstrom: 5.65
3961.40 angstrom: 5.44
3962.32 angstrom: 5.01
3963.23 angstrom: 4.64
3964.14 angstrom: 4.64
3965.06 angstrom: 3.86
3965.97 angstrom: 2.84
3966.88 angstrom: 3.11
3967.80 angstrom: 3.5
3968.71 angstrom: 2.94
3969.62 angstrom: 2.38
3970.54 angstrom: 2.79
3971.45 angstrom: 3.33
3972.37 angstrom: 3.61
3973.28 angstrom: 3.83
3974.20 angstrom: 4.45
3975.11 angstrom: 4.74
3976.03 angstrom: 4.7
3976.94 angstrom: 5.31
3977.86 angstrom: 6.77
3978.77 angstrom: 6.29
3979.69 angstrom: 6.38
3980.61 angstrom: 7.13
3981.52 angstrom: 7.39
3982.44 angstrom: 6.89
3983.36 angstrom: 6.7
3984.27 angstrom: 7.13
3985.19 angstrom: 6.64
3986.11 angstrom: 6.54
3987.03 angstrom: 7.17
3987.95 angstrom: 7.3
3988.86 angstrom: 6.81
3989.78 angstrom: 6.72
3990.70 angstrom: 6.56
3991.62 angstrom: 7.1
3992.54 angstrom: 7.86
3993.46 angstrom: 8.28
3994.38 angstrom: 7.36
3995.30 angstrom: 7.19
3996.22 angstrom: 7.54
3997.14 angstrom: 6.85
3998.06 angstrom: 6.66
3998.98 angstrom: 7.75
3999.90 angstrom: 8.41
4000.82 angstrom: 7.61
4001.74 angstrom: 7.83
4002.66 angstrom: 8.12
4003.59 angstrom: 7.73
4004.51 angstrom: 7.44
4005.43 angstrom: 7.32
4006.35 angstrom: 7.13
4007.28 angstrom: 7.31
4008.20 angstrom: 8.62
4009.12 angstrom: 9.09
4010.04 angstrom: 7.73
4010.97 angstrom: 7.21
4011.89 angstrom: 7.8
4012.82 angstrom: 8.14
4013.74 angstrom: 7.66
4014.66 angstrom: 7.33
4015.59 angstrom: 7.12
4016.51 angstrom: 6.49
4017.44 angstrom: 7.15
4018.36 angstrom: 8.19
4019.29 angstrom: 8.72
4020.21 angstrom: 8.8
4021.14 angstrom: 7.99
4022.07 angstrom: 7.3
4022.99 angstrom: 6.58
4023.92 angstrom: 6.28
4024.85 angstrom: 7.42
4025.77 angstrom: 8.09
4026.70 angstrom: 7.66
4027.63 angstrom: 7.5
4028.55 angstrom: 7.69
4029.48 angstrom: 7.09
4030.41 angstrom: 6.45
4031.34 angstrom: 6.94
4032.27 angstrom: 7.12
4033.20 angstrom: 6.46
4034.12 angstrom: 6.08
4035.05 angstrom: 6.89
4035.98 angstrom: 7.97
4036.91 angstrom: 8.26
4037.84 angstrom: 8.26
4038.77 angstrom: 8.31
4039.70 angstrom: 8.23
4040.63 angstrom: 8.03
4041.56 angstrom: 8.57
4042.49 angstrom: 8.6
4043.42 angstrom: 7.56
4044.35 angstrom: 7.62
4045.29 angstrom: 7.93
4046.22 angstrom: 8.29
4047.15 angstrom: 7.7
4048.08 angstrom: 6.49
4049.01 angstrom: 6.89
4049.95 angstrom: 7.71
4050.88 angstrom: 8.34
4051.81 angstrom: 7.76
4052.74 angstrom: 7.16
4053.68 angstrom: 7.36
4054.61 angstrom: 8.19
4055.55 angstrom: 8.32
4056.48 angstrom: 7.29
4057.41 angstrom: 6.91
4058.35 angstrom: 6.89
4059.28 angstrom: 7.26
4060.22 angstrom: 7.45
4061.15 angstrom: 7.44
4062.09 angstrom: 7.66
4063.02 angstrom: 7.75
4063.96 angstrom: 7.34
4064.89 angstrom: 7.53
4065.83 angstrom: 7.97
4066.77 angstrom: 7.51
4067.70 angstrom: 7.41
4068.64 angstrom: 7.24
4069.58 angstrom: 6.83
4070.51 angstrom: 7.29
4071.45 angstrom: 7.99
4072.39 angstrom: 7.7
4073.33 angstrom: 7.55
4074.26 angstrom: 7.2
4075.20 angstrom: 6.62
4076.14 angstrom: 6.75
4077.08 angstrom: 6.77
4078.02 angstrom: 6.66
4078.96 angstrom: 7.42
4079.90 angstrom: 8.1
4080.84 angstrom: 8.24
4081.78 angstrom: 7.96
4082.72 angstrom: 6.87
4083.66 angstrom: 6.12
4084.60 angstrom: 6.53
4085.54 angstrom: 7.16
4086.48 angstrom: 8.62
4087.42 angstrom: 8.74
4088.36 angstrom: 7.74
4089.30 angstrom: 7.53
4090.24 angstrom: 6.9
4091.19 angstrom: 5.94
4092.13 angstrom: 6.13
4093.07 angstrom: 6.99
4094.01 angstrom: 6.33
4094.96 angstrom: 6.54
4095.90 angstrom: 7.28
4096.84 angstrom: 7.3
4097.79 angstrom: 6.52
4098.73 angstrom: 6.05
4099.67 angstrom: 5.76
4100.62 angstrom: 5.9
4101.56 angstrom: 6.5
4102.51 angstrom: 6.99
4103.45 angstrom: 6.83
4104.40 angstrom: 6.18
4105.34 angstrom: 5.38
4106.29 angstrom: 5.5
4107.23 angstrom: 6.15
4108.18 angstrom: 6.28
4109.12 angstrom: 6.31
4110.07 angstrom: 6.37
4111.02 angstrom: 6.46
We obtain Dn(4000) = 1.4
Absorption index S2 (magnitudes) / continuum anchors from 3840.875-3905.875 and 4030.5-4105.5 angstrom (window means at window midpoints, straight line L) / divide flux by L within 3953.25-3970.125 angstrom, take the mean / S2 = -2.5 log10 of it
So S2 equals 0.27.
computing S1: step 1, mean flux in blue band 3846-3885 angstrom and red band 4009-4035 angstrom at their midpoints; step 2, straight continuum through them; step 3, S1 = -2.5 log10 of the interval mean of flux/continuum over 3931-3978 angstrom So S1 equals 0.29 mag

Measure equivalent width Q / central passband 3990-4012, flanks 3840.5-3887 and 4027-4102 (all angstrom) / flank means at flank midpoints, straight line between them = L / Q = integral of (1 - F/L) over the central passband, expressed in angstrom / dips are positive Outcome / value -2.1 angstrom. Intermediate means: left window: 6.05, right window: 7.32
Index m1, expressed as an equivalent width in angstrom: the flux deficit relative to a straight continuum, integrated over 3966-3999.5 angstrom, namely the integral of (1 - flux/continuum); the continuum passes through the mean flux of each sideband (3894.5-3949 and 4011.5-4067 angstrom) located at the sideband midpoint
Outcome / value 4.6 angstrom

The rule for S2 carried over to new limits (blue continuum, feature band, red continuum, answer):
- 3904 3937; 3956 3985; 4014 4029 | 0.27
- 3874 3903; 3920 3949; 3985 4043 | 0.19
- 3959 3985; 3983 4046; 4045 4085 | -0.23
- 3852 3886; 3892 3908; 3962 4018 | -0.03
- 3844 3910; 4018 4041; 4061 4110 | -0.12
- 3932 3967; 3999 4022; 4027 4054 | -0.13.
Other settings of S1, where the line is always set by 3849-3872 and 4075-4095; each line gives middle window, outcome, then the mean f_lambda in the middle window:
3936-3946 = 0.12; 5.93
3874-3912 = 0.10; 5.89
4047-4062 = -0.06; 7.45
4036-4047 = -0.17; 8.13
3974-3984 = 0.10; 6.14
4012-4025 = -0.09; 7.52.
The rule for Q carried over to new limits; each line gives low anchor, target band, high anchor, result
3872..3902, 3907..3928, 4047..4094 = -2.8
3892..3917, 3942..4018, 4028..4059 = 7.7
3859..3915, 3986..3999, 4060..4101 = -1.0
